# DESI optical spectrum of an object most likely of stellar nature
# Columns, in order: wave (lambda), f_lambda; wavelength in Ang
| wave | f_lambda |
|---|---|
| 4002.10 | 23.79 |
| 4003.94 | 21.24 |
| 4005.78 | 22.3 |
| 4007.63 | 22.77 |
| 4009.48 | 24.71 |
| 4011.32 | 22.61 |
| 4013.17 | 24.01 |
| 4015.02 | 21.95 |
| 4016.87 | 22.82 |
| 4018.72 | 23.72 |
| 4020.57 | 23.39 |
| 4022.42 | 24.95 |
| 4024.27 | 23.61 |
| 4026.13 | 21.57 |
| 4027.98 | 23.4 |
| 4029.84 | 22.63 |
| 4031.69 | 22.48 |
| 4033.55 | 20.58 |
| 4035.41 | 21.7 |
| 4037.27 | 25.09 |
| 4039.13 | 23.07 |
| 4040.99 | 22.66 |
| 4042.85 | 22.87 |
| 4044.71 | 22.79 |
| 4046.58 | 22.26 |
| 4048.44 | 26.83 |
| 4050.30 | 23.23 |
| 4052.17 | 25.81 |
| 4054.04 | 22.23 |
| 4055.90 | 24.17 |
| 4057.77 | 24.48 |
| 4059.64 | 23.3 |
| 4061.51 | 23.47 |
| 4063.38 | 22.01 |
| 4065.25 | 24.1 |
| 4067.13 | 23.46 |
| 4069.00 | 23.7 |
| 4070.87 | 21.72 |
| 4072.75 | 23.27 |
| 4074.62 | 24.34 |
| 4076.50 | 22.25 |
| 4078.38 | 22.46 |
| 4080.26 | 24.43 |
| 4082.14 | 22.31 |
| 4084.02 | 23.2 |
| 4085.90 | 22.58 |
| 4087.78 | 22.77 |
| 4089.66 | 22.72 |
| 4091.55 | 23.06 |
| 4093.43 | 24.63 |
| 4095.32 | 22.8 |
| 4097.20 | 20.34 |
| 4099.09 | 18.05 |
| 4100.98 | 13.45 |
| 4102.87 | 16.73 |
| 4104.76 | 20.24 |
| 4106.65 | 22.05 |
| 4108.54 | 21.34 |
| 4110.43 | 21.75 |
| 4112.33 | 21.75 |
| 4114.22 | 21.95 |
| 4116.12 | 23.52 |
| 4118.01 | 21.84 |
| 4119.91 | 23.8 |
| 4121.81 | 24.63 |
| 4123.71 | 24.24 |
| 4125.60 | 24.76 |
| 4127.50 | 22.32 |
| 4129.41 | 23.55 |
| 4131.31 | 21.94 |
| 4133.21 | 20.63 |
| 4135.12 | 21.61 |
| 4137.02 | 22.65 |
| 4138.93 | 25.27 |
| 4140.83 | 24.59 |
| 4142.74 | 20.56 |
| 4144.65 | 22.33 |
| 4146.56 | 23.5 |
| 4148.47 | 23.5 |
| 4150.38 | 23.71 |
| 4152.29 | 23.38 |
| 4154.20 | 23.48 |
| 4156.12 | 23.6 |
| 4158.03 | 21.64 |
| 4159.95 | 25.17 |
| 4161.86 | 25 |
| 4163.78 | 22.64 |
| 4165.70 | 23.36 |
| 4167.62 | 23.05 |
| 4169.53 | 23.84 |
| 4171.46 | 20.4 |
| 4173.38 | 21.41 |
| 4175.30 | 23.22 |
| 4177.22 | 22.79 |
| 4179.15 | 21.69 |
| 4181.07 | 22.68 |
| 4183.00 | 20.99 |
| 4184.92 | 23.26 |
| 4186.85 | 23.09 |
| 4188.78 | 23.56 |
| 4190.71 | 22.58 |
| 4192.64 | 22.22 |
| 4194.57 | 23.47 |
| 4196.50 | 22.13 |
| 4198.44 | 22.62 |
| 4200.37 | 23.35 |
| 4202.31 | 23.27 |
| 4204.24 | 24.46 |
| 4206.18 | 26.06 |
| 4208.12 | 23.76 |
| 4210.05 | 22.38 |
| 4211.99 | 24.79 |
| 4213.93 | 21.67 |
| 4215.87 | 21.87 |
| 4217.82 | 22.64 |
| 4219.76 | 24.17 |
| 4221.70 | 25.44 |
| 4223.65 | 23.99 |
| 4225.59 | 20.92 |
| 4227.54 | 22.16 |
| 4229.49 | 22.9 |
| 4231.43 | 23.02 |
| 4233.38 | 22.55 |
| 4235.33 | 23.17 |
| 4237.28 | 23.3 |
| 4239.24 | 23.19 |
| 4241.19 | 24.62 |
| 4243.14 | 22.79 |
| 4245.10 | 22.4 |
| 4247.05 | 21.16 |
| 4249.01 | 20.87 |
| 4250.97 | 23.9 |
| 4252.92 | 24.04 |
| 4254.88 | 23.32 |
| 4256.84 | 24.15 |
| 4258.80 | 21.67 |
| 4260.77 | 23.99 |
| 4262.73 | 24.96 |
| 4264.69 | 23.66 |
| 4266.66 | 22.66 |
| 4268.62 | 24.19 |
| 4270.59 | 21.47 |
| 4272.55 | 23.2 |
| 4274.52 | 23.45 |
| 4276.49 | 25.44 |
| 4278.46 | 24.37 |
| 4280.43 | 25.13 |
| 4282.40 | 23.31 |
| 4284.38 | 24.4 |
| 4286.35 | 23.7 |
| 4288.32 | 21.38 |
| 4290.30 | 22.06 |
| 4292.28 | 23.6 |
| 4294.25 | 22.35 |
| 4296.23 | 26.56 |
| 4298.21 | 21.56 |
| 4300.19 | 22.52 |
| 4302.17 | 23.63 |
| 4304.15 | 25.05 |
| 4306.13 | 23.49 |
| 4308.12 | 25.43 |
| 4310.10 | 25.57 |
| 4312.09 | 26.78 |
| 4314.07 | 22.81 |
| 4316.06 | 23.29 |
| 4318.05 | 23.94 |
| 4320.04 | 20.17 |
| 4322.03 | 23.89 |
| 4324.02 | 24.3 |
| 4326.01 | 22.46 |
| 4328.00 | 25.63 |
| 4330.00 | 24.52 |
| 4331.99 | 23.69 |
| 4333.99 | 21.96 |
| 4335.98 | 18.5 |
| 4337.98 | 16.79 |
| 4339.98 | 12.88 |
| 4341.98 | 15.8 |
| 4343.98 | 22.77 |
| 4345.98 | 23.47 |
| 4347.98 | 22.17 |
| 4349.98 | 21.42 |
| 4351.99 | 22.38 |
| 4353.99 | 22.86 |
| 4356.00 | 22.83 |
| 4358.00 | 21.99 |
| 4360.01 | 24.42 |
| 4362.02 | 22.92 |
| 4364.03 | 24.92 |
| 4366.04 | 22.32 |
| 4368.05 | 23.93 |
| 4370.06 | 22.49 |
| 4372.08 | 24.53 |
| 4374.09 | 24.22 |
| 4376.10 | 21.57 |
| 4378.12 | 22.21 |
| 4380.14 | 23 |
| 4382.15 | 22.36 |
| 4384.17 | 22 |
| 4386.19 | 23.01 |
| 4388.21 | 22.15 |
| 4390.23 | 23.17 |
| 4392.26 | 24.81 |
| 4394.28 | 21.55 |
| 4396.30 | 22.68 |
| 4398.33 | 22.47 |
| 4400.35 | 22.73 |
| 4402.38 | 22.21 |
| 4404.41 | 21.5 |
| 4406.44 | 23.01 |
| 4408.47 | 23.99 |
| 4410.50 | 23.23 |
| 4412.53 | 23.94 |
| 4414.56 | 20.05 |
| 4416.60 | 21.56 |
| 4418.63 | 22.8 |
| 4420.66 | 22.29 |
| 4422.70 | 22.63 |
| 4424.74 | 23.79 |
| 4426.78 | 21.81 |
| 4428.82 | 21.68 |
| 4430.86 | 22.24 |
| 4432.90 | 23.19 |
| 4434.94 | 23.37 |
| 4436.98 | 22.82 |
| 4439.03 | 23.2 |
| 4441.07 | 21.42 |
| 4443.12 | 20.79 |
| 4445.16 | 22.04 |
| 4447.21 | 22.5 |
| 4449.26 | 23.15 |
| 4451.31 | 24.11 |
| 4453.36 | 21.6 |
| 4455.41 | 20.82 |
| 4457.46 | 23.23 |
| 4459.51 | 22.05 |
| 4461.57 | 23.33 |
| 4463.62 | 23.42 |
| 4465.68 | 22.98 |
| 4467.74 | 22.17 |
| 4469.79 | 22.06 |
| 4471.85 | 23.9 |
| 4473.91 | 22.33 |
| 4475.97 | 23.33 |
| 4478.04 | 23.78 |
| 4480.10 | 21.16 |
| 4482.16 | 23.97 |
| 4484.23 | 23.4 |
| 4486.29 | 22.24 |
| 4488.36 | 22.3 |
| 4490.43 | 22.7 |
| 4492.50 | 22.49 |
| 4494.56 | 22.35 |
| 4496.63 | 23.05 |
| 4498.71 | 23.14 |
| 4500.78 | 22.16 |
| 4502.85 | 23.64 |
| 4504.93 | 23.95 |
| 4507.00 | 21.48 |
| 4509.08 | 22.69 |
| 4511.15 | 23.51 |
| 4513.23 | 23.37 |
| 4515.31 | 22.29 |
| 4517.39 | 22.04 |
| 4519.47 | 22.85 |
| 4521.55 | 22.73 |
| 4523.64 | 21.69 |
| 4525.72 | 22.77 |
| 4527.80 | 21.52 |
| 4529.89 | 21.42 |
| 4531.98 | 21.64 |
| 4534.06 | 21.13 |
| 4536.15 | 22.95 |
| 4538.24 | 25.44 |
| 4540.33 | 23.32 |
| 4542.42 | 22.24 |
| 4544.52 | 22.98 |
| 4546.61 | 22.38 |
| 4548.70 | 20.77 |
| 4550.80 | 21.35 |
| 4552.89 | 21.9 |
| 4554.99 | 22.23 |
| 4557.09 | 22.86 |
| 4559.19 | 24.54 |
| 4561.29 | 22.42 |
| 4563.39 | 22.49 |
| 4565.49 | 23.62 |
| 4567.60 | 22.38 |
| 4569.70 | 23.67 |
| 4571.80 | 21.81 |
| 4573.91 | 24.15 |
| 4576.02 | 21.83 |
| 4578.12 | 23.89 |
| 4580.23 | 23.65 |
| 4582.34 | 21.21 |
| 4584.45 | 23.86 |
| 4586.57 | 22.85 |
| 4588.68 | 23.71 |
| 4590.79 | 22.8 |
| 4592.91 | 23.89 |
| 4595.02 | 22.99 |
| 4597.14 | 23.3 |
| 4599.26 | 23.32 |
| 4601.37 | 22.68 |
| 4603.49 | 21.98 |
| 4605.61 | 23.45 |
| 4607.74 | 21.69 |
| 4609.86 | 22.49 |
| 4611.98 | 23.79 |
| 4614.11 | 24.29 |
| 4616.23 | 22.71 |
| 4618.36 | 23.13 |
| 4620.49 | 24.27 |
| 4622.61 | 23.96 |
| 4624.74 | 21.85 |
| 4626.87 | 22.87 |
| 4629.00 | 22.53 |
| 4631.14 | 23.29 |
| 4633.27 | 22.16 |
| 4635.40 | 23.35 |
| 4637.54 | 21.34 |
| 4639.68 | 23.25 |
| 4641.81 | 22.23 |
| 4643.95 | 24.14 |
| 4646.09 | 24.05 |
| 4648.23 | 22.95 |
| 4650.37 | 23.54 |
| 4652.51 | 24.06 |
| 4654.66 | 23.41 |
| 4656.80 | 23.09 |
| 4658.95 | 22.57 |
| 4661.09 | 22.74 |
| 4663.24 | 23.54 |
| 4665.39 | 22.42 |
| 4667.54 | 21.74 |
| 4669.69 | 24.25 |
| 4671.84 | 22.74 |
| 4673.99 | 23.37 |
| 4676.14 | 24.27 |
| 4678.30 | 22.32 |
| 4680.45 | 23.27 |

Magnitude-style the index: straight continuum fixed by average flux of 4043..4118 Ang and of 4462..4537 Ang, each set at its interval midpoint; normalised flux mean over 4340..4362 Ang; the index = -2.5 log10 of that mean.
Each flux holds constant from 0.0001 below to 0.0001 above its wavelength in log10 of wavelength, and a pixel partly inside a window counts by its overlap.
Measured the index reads 0.05 mag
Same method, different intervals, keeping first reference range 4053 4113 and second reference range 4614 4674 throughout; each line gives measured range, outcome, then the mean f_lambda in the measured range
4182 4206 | -0.03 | 23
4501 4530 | 0.01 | 22.6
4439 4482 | 0.01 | 22.6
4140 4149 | -0.03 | 22.8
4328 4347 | 0.11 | 20.3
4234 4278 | -0.04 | 23.3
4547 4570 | 0.02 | 22.5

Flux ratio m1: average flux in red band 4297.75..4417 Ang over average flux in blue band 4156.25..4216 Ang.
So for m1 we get 1.0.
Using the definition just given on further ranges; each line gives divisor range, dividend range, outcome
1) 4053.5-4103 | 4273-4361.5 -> 1.02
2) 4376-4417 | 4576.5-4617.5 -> 1.02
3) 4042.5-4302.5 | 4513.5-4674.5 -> 1.00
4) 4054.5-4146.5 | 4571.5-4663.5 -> 1.03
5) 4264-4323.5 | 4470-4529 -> 0.96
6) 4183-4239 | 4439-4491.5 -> 0.98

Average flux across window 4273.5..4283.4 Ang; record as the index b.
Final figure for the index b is 24.3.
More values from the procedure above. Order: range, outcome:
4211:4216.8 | 22.8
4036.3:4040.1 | 24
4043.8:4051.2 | 23.8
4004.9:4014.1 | 23.3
